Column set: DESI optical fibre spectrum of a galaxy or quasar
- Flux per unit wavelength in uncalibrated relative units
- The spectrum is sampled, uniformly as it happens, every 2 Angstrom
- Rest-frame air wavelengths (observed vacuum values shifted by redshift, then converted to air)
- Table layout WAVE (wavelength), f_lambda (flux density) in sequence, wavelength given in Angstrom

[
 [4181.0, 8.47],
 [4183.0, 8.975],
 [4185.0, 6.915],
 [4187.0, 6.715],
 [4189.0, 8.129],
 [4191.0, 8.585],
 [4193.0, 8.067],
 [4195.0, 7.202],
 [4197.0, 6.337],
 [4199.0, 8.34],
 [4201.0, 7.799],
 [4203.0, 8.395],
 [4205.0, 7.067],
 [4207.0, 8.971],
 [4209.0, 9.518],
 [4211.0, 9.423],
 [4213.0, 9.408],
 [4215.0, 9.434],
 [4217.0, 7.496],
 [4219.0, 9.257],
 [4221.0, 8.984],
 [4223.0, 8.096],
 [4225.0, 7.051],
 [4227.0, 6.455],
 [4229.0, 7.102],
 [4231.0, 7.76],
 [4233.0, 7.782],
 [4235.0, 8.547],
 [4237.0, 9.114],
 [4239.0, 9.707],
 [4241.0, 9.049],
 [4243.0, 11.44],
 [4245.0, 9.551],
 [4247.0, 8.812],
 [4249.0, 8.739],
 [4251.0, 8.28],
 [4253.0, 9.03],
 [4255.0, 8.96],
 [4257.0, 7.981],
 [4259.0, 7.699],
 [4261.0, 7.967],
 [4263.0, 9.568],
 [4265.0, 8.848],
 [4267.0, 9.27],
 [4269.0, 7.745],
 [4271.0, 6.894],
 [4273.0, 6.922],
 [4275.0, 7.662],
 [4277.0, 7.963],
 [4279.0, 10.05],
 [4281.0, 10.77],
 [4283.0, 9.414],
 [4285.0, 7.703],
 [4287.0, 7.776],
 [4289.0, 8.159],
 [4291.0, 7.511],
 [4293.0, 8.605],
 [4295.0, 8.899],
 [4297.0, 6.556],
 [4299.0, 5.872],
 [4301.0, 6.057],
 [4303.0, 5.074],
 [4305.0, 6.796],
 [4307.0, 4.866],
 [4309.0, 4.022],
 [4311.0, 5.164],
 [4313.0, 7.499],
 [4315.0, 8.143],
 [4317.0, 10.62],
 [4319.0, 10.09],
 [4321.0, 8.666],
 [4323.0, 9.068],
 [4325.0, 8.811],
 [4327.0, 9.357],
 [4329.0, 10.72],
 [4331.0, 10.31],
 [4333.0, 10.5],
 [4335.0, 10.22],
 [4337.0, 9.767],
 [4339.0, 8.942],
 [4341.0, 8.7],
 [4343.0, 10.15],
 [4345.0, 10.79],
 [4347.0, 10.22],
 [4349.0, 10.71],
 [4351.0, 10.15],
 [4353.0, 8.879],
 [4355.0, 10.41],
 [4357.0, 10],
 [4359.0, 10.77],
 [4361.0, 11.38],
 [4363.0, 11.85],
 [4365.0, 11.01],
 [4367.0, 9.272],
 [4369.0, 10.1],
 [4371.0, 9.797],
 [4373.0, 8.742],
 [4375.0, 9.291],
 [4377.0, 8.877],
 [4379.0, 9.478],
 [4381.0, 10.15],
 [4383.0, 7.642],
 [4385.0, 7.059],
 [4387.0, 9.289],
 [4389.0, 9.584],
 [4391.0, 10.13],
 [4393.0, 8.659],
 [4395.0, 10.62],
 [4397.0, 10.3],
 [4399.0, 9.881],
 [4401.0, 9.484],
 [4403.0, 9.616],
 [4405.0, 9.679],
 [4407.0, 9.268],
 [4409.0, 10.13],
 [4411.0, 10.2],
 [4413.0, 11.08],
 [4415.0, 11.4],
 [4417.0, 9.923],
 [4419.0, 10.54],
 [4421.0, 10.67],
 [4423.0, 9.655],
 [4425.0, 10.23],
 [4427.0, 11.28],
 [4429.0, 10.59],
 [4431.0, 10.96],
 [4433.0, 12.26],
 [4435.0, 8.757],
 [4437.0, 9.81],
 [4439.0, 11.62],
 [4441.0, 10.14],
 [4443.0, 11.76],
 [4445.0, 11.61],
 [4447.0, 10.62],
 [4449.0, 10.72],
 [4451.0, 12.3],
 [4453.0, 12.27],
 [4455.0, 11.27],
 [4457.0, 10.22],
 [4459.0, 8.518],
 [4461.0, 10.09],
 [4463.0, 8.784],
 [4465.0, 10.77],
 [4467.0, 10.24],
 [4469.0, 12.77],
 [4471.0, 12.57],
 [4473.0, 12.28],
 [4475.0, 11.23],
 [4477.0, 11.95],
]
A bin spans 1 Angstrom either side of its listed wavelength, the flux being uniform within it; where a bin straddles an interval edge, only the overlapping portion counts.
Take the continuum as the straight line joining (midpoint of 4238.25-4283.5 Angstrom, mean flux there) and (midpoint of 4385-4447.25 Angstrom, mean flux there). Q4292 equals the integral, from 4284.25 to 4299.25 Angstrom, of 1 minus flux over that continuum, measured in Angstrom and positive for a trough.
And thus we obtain 2.2 Angstrom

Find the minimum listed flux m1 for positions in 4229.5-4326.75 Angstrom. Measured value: 4.022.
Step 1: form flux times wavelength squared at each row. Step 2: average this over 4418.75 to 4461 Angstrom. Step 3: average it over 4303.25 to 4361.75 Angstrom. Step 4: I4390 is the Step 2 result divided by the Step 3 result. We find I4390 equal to 1.24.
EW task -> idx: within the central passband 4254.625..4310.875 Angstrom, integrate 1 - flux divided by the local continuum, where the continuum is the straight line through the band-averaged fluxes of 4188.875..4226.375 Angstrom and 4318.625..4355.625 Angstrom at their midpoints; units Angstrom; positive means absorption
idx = 9.16 Angstrom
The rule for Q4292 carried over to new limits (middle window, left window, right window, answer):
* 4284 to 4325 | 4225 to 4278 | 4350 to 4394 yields 7.1 Angstrom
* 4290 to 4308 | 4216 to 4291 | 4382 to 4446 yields 4.5 Angstrom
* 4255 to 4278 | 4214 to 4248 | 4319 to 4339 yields 2.3 Angstrom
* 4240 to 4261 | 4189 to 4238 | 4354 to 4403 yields -1.0 Angstrom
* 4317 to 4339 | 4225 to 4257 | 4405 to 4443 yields -0.6 Angstrom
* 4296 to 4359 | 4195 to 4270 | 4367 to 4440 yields 4.4 Angstrom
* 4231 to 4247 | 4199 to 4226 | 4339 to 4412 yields -0.8 Angstrom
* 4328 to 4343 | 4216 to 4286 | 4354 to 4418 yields -0.9 Angstrom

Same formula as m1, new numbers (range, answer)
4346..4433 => 7.059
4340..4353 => 8.7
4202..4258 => 6.455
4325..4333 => 8.811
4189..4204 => 6.337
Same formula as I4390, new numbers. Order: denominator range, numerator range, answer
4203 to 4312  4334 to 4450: 1.33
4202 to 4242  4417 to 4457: 1.42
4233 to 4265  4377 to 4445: 1.22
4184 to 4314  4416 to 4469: 1.45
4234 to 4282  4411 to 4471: 1.33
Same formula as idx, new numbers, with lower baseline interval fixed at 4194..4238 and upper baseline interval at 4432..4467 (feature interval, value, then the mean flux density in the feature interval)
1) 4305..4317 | 3.6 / 6.4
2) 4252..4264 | 0.1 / 8.53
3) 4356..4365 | -1.2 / 11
